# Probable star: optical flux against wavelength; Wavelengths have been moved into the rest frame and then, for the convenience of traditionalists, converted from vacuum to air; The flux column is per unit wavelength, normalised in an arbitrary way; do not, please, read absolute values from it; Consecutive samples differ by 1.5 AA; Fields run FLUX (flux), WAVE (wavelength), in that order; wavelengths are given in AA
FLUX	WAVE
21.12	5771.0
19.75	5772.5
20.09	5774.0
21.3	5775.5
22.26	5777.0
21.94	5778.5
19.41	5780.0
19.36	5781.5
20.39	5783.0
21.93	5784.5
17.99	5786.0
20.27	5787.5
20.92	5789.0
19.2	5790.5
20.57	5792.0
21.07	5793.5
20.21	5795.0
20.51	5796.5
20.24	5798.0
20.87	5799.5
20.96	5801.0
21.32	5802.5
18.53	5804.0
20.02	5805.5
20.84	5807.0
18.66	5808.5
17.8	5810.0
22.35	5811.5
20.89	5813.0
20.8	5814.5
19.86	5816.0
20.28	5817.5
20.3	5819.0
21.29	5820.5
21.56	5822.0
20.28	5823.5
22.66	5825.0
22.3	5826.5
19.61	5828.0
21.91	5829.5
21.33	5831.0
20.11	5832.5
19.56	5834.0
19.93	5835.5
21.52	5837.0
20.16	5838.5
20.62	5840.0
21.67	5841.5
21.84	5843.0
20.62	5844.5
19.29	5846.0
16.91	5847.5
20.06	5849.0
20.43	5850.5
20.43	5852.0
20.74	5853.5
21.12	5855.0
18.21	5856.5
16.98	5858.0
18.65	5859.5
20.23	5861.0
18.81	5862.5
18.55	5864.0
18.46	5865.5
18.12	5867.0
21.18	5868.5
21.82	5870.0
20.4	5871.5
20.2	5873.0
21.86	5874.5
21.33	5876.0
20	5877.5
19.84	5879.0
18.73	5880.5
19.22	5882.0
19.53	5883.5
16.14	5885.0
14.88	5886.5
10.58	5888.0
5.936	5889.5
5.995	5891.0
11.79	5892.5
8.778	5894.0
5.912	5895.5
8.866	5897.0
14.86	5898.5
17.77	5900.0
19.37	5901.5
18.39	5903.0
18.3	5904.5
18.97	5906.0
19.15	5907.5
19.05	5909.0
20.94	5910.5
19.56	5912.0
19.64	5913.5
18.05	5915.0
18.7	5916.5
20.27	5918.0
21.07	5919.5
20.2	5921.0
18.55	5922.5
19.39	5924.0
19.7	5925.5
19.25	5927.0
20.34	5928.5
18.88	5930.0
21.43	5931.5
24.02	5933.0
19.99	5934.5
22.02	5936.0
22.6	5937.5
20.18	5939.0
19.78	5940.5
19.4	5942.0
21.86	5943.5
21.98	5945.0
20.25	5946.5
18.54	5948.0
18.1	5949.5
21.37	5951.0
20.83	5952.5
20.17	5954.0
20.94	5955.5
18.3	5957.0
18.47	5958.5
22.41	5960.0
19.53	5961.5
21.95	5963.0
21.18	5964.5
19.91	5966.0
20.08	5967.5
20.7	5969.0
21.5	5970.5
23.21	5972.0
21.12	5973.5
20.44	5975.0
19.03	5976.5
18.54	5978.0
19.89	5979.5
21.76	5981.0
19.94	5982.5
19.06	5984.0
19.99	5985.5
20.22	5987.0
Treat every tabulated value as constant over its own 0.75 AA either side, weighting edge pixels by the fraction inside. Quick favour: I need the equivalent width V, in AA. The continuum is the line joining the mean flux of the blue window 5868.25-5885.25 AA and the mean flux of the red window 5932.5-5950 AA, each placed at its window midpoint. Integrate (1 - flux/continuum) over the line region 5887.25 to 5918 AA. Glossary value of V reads 7.9 AA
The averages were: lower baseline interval 20.1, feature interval 15.2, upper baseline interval 20.7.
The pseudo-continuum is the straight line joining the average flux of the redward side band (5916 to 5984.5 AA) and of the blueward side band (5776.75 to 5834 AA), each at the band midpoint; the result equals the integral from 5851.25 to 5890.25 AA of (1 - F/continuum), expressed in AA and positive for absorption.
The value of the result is 3.66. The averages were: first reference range 20.5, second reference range 20.4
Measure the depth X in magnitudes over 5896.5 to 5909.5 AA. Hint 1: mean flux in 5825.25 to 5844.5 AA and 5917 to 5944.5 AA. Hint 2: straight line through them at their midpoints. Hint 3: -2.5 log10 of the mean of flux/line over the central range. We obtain 0.19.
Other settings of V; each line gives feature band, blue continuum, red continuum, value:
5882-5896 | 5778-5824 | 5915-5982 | 6.03 AA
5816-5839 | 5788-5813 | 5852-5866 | -1.24 AA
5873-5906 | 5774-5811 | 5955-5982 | 8.17 AA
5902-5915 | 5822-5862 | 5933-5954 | 0.85 AA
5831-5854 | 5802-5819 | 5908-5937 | -0.22 AA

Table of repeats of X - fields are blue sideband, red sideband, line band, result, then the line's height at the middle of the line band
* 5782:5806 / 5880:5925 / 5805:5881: -0.10 mag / 18.5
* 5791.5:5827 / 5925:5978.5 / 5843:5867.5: 0.07 mag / 20.6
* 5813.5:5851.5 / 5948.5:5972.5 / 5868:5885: 0.02 mag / 20.6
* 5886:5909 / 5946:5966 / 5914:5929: -0.20 mag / 16.2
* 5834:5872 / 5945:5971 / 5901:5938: 0.01 mag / 20.1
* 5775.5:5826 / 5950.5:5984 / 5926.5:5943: -0.01 mag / 20.5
